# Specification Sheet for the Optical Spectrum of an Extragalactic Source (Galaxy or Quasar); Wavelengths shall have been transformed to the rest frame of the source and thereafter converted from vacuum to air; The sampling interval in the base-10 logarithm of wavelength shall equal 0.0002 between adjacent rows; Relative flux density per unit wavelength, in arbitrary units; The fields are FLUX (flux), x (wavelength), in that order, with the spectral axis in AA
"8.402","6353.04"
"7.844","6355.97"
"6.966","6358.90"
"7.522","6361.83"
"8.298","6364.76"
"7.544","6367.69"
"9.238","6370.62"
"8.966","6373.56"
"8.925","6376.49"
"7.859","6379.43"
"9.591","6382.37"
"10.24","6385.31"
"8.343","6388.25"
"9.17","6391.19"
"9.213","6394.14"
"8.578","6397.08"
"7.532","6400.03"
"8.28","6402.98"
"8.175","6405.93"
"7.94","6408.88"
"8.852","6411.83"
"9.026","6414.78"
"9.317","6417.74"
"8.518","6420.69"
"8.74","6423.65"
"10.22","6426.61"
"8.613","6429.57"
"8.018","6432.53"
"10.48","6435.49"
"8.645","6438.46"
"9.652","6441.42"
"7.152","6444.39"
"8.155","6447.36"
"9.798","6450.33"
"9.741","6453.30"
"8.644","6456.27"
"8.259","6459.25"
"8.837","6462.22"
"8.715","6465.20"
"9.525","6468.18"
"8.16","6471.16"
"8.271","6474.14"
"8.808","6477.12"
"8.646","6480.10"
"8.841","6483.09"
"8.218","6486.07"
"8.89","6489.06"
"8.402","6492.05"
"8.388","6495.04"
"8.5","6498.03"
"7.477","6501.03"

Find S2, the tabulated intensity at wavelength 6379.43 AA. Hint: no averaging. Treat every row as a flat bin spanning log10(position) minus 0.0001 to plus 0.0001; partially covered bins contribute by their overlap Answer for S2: 7.859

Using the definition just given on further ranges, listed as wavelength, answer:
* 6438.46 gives 8.645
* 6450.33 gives 9.798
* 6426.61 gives 10.22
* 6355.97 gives 7.844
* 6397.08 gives 8.578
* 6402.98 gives 8.28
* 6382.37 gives 9.591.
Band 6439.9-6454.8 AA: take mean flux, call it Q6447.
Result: 8.9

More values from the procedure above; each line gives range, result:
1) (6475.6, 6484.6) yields 8.77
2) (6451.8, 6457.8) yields 9.18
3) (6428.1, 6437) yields 9.04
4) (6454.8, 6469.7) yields 8.79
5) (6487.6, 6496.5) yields 8.56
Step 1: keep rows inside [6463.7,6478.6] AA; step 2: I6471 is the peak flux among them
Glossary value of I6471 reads 9.525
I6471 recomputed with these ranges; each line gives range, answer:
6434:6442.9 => 10.48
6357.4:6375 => 9.238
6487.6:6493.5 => 8.89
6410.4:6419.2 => 9.317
